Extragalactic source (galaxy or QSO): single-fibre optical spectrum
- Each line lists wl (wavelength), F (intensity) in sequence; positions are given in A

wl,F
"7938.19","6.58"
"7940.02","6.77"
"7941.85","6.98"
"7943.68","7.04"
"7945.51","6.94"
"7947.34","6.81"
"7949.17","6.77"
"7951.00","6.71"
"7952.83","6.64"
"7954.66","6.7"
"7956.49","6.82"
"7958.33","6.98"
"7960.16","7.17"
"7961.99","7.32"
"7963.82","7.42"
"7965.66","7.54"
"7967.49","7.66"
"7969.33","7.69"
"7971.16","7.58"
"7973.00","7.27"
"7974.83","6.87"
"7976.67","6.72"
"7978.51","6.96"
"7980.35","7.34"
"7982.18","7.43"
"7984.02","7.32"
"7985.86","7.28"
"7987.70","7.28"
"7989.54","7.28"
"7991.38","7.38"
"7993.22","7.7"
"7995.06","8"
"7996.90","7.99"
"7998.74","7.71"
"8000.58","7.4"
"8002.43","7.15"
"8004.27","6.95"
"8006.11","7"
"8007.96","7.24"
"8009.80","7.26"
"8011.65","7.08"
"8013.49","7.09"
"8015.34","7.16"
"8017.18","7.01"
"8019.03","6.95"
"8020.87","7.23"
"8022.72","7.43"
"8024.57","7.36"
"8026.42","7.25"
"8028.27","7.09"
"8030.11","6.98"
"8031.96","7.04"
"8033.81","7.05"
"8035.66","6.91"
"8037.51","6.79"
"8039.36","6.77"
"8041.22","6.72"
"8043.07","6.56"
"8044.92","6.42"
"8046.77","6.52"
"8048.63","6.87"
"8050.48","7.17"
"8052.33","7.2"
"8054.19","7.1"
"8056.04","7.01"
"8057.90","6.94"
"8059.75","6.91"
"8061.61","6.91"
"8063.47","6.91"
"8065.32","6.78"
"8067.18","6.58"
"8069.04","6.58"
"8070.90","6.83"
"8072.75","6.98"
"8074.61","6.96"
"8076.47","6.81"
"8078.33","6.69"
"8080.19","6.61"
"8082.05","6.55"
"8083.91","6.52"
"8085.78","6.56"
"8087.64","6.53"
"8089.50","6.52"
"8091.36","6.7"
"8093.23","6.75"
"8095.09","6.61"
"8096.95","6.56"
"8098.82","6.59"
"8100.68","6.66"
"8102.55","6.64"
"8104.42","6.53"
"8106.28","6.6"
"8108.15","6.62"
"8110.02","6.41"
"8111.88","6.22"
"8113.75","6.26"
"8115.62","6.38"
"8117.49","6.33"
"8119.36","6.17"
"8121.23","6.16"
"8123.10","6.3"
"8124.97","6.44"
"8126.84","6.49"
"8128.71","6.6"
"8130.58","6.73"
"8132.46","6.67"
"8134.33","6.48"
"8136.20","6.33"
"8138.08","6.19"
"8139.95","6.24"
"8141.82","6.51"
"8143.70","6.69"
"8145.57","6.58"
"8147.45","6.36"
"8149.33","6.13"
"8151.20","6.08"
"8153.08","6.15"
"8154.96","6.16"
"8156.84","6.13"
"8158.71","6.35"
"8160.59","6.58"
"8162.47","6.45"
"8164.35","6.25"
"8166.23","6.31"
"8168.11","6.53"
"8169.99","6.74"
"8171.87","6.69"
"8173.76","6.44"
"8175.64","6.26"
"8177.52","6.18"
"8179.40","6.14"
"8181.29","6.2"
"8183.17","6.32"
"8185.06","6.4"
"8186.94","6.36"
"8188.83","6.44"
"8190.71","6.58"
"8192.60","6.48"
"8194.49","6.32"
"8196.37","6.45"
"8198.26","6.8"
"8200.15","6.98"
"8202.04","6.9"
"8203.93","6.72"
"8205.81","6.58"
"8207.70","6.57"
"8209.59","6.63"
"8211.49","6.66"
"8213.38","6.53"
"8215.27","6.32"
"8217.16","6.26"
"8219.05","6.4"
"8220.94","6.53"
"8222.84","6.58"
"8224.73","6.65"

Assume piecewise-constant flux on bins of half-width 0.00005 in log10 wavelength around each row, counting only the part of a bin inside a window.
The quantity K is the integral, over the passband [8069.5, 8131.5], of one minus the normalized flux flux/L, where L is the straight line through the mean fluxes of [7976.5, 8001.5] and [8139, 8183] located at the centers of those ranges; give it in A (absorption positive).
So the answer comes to 1.7 A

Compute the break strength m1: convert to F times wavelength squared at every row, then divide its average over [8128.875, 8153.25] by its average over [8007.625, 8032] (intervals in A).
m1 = 0.92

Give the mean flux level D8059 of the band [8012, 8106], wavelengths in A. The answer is 6.84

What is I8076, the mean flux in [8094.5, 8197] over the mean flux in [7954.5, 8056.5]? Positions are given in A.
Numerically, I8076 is 0.89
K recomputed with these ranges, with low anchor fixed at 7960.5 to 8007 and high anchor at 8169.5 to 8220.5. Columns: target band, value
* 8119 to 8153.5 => 1.8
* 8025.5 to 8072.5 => 1.5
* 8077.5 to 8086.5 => 0.5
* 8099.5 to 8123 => 1.5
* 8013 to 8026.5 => 0.1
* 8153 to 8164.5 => 0.6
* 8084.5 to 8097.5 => 0.6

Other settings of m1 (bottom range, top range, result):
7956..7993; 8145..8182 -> 0.91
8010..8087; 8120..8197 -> 0.95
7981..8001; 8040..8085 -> 0.92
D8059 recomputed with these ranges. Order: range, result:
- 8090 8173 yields 6.44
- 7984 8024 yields 7.31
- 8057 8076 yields 6.84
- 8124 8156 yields 6.4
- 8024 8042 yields 6.99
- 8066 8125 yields 6.55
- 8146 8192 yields 6.35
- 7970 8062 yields 7.13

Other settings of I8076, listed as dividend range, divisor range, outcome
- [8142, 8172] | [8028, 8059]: 0.93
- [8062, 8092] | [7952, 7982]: 0.93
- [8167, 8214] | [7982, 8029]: 0.89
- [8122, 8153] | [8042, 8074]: 0.94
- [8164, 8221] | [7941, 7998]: 0.90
